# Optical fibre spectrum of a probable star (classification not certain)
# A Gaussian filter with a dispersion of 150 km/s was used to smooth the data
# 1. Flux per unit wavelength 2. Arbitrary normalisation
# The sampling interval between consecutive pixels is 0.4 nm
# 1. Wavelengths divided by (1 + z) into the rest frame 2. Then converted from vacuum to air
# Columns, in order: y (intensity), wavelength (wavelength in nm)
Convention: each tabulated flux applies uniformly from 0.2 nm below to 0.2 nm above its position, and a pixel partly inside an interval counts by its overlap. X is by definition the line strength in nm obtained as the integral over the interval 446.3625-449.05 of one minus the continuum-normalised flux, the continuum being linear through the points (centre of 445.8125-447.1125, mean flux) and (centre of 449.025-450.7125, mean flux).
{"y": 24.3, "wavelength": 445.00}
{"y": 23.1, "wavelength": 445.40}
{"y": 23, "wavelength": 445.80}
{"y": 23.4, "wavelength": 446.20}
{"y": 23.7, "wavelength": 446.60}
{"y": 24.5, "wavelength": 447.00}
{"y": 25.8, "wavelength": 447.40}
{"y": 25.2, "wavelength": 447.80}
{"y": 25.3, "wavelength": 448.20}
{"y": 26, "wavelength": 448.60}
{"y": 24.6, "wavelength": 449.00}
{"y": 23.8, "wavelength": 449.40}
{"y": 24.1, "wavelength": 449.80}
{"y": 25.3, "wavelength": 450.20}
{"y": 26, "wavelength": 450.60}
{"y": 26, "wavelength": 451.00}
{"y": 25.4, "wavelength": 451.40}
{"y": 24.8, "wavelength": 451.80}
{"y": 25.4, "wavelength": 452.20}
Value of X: -0.11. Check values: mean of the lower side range 23.7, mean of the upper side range 24.7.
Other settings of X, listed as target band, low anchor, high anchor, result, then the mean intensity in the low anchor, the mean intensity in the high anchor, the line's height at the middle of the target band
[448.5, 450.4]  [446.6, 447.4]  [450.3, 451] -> 0.06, 24.6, 25.9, 25.5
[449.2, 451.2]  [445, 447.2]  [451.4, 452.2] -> -0.03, 23.6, 25.1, 24.7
